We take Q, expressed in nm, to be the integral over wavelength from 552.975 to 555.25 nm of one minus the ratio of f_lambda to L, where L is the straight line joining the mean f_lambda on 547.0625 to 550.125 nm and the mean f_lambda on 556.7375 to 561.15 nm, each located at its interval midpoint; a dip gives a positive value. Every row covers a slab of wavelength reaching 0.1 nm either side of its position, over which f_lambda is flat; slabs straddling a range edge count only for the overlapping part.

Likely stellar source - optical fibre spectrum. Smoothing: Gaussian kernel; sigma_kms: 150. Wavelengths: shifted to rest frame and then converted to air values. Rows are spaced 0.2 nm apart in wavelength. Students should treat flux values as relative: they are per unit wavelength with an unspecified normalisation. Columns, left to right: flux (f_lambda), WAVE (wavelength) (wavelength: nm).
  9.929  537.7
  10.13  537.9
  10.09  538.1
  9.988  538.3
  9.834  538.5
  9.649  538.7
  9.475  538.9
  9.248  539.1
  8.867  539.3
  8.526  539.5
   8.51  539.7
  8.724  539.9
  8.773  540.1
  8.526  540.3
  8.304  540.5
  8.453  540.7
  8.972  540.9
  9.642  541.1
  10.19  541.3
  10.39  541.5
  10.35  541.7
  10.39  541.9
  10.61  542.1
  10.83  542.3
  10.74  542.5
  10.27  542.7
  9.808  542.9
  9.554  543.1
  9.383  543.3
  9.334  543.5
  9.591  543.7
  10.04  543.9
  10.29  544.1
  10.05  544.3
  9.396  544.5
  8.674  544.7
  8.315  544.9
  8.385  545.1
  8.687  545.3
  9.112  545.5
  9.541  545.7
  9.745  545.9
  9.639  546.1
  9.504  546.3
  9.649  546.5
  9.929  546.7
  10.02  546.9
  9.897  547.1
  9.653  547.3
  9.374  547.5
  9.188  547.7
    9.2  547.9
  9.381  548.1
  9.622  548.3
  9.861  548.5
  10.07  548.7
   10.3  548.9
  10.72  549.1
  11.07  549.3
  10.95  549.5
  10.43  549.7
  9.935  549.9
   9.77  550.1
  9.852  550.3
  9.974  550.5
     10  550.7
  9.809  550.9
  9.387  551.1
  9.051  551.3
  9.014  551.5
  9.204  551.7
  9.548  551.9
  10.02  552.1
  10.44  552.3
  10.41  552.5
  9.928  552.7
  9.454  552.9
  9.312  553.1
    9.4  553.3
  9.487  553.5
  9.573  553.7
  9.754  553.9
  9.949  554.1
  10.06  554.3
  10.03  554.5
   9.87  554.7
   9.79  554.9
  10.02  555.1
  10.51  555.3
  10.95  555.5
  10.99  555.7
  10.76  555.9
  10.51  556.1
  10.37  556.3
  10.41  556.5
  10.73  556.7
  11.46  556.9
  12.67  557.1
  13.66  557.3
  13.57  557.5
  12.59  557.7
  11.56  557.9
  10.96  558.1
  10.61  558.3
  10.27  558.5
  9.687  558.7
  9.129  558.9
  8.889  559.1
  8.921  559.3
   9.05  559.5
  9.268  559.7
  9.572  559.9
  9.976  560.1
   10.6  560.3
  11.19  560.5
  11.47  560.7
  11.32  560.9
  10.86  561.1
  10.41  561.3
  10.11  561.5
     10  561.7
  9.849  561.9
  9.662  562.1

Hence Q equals 0.14 nm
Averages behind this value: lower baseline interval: 9.97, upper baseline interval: 10.8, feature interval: 9.76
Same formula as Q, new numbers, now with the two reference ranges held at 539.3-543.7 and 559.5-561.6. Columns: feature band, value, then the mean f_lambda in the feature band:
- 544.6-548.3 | 0.16 nm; 9.34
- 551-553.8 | 0.12 nm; 9.59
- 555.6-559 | -0.30 nm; 11.2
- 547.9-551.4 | -0.03 nm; 9.99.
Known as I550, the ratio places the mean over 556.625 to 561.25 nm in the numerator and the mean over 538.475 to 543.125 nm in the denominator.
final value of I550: 1.1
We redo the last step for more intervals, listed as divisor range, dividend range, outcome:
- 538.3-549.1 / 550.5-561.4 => 1.08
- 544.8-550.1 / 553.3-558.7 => 1.11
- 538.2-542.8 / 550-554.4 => 1.02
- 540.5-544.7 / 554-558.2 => 1.12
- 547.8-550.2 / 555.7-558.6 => 1.13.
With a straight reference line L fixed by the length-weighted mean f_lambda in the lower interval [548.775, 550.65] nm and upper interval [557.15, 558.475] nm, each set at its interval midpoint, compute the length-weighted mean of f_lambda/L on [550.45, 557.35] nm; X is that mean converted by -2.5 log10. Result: 0.11 mag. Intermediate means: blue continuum 10.3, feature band 10.2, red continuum 12.1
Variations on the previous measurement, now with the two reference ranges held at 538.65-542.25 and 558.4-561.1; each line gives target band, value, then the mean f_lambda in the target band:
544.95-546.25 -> 0.039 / 9.16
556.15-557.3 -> -0.148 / 11.3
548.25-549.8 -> -0.085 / 10.4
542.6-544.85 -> -0.023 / 9.64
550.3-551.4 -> 0.002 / 9.66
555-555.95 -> -0.085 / 10.6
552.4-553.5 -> 0.008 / 9.68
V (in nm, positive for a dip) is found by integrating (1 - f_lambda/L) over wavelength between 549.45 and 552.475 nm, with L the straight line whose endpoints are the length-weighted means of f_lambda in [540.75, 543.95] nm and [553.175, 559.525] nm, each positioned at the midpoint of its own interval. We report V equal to 0.14 nm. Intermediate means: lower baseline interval 9.98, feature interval 9.82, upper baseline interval 10.5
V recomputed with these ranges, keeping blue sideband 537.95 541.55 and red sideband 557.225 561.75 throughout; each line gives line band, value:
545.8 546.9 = 0.00 nm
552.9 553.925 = 0.07 nm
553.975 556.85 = -0.02 nm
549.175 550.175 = -0.06 nm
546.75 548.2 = 0.03 nm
